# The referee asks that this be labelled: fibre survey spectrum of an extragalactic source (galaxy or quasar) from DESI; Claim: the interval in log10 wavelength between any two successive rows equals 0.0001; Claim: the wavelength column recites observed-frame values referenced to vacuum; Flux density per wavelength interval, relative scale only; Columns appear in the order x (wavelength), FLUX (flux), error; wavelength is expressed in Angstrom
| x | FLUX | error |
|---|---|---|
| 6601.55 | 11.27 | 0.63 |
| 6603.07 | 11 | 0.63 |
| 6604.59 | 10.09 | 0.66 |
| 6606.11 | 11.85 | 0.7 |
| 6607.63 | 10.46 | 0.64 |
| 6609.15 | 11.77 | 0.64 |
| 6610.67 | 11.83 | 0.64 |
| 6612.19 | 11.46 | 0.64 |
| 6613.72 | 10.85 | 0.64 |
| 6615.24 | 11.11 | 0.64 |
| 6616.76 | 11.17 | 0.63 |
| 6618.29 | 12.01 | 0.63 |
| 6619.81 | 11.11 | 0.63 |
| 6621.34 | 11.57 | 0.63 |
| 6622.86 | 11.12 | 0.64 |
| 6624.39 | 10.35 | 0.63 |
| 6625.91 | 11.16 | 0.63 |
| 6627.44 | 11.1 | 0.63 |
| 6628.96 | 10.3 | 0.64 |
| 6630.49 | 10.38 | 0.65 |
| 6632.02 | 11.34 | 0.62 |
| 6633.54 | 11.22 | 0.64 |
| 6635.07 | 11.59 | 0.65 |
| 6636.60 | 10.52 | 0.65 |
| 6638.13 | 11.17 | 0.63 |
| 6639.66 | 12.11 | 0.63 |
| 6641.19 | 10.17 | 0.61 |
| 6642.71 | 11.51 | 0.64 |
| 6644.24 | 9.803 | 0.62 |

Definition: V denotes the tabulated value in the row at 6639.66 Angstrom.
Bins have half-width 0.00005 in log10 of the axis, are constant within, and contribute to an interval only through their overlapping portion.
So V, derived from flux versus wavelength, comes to 12.11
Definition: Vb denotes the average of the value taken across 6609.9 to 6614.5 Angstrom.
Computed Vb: 11.4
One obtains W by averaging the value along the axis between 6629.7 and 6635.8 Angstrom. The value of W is 11.1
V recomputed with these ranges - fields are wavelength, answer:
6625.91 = 11.16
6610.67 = 11.83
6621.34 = 11.57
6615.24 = 11.11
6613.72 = 10.85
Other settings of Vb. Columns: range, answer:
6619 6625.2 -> 11.1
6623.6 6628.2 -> 10.9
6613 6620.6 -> 11.3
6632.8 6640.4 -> 11.3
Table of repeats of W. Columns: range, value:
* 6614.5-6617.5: 11.2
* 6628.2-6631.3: 10.3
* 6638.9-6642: 11.2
